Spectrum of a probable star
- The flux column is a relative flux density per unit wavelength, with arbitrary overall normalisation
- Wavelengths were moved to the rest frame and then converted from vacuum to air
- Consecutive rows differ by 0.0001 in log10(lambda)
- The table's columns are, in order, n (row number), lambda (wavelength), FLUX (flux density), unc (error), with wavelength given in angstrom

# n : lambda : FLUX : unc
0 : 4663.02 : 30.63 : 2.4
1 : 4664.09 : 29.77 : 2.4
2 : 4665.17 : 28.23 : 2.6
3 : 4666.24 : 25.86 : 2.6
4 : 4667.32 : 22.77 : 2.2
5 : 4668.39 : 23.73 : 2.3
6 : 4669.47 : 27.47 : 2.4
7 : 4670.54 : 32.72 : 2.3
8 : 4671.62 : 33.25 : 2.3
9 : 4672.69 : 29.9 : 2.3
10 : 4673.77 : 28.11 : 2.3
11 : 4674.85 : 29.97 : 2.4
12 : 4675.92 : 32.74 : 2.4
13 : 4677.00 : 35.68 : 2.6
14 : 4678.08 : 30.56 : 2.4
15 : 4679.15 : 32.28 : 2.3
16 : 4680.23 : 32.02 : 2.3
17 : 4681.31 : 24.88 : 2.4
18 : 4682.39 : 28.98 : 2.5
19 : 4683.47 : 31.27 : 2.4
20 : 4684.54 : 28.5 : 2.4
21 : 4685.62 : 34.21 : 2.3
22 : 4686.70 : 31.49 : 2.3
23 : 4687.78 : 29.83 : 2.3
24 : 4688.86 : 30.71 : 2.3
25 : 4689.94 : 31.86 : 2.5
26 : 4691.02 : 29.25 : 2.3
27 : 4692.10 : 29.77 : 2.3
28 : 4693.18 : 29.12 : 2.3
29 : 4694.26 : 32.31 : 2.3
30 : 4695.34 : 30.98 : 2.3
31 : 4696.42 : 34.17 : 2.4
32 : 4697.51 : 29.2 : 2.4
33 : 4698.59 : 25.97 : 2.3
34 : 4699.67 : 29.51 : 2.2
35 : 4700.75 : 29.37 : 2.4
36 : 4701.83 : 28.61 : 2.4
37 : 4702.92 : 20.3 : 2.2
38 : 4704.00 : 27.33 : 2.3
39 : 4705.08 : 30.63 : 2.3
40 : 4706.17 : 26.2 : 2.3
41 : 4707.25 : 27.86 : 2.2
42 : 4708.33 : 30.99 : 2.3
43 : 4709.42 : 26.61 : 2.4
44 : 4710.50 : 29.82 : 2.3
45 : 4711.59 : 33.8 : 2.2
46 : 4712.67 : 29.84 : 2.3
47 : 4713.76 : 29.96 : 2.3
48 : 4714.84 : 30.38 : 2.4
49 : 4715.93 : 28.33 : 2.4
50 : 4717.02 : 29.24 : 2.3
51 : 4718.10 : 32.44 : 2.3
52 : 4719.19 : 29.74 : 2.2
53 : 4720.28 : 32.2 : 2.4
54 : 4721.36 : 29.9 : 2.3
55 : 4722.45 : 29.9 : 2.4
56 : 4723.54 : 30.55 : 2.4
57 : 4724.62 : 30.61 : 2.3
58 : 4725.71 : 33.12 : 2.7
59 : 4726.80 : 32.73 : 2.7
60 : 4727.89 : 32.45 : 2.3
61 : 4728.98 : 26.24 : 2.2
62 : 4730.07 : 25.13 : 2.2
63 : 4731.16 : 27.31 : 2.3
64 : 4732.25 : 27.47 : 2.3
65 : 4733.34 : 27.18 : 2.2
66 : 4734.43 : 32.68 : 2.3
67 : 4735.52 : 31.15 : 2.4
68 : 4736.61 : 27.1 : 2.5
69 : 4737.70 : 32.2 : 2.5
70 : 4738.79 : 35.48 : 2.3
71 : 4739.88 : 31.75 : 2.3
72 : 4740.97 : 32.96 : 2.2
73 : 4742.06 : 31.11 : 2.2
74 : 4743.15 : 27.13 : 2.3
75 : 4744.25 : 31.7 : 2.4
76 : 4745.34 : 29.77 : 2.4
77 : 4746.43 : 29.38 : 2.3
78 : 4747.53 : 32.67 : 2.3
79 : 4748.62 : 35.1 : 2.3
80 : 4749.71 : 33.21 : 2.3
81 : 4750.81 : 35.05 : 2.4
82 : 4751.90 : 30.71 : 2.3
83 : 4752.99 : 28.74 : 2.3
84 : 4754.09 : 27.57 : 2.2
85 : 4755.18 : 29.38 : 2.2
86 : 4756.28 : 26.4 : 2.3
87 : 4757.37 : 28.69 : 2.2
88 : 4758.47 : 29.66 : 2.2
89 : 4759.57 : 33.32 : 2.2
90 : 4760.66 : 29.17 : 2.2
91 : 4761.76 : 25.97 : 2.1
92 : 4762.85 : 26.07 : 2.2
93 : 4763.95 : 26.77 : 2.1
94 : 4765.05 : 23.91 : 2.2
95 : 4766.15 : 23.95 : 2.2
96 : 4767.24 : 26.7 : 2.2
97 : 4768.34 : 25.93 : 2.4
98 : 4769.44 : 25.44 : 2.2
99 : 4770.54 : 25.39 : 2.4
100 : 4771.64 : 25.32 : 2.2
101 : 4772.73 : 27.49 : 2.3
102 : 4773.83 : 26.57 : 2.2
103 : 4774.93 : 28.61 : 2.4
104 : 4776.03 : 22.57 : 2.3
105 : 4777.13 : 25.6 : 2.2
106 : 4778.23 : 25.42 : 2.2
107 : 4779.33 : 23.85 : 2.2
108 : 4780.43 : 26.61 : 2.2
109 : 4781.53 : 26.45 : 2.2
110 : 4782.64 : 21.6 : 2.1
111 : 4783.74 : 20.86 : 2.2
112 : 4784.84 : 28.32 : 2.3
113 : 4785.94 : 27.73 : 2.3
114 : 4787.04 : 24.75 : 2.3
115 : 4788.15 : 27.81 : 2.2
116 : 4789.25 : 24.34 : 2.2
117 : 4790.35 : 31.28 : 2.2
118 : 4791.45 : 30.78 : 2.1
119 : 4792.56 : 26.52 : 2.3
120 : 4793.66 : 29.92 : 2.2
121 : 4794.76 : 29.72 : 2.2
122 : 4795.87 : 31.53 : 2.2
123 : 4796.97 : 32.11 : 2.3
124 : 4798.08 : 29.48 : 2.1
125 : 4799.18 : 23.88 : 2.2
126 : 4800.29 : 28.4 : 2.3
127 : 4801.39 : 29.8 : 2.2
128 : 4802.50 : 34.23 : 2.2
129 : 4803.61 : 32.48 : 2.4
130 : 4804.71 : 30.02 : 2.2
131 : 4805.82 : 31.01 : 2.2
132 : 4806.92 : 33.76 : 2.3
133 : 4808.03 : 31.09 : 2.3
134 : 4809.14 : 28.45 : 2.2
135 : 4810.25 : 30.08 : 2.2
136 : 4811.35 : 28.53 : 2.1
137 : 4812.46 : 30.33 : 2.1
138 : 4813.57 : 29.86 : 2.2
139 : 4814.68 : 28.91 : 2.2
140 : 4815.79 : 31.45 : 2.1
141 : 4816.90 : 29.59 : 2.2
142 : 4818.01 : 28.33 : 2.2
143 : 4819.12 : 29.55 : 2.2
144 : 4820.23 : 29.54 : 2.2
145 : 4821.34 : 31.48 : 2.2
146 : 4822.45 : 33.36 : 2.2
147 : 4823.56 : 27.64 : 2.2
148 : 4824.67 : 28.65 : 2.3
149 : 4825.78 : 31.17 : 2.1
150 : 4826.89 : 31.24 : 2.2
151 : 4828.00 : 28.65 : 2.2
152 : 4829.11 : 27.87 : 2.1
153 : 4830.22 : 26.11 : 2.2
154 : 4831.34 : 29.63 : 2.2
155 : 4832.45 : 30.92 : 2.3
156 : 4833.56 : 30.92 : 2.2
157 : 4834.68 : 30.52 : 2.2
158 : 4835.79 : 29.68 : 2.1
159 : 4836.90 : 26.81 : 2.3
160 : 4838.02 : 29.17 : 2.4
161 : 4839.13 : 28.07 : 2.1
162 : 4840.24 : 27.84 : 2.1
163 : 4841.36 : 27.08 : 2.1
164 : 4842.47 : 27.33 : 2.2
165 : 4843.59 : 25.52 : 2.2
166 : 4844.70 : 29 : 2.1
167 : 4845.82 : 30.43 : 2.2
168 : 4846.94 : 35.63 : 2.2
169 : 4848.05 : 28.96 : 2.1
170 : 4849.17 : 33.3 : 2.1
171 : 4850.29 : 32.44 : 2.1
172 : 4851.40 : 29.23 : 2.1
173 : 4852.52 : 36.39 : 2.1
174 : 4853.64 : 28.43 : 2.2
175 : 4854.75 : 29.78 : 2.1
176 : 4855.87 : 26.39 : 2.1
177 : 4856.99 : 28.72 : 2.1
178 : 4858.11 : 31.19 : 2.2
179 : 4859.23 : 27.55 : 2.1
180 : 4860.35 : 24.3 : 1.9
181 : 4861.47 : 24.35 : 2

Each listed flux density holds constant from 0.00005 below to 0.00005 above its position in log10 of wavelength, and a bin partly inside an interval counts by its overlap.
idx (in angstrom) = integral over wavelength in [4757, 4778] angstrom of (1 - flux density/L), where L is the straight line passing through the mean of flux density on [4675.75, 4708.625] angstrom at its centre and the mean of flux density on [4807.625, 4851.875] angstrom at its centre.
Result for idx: 2.2 angstrom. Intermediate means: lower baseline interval 29.8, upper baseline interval 29.6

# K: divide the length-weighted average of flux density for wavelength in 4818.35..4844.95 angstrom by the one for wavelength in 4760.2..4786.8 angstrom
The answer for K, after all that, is 1.13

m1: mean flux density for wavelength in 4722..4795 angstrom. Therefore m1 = 28.5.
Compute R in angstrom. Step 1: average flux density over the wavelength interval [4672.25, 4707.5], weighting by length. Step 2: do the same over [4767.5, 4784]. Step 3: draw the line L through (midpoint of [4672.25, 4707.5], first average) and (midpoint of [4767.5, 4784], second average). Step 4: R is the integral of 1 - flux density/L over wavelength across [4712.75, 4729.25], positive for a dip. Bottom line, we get -1.41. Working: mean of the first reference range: 29.8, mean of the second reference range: 25.3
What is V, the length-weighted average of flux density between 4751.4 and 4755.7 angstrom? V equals 29.1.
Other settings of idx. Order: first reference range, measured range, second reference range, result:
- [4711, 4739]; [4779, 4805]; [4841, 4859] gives 1.8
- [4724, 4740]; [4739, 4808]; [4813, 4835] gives 3.4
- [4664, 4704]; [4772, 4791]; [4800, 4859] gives 2.5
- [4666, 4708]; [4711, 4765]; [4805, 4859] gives -1.0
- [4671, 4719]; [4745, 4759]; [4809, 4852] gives -0.3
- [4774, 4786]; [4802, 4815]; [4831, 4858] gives -1.7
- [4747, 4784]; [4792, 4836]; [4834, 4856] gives -1.7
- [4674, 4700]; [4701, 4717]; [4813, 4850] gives 0.9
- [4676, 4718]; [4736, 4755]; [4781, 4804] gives -1.5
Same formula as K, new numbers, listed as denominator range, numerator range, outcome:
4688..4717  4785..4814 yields 1.01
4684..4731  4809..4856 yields 1.00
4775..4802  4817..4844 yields 1.07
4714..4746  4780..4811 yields 0.95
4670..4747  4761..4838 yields 0.94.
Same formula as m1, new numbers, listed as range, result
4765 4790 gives 25.5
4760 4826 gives 28.1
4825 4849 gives 29.2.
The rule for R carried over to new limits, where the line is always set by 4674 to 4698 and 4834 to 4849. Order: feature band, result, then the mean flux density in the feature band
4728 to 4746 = 0.25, 29.8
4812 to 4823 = -0.34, 30.2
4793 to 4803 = -0.09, 29.8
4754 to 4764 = 0.53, 28.4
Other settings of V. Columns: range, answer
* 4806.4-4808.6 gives 32.3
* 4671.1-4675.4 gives 30.3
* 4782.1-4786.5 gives 24.7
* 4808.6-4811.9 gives 29.1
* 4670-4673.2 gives 32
